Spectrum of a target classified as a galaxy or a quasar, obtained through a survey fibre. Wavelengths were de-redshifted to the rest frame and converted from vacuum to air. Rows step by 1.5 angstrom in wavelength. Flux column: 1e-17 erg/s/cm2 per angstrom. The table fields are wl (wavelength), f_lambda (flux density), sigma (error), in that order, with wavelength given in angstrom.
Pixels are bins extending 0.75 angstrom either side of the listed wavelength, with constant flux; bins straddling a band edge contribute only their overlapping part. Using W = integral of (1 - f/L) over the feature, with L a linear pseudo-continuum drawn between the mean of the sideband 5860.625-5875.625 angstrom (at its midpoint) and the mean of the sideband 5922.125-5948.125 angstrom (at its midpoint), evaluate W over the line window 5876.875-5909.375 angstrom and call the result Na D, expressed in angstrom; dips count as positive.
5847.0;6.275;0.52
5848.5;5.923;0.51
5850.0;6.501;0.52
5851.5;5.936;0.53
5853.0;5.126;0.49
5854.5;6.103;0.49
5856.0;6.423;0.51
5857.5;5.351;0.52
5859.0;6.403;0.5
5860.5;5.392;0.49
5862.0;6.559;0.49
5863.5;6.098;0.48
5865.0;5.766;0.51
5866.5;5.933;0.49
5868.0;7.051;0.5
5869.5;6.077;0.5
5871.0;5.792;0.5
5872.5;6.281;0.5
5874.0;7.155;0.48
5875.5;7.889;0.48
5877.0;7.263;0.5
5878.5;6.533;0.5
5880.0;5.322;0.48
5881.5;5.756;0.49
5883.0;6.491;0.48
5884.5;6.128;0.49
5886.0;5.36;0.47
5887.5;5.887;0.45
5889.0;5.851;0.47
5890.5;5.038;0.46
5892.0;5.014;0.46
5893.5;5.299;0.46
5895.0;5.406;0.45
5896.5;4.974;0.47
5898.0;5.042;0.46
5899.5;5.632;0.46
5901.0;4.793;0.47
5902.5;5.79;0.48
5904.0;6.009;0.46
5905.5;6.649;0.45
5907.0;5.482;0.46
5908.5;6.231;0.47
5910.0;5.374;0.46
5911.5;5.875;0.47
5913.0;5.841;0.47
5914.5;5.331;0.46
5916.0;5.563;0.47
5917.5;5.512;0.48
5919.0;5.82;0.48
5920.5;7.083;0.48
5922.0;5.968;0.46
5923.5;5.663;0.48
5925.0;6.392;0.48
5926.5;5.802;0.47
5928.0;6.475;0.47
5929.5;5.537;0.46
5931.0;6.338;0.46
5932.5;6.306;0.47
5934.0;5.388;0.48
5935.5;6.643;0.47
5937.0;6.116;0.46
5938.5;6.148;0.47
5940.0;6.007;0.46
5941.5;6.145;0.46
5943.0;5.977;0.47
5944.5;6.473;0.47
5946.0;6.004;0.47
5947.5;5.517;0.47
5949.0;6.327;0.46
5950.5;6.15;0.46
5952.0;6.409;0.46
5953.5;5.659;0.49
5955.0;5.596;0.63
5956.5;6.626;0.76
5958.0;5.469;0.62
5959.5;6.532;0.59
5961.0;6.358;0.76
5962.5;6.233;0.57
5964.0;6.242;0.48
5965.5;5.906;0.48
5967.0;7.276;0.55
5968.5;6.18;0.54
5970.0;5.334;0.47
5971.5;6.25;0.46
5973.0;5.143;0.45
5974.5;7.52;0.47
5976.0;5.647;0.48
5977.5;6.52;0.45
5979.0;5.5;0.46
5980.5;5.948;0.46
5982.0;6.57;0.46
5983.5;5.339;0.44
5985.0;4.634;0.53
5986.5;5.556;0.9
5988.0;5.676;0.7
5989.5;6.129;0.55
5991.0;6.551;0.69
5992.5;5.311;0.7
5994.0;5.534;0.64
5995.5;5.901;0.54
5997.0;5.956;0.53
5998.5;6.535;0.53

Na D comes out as 2.9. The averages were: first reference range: 6.36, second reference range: 6.06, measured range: 5.69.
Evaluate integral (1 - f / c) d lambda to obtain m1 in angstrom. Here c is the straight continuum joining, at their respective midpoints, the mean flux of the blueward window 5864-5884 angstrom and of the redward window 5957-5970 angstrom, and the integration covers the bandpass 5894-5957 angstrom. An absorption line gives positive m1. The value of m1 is 3.98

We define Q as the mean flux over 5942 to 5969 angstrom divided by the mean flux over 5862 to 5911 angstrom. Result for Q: 1.04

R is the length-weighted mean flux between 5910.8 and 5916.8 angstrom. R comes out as 5.65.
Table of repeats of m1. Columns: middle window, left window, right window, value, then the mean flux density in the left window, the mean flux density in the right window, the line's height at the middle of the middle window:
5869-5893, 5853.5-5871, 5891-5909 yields -1.3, 6.08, 5.51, 5.8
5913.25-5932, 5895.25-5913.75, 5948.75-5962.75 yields -0.5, 5.63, 6.13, 5.81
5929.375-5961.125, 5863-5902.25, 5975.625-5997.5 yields -1.3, 5.91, 5.79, 5.84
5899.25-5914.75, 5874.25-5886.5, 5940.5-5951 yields 1.3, 6.4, 6.08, 6.27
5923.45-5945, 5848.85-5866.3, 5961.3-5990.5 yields -0.4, 5.97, 5.99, 5.98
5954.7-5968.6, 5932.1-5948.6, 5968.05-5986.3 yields -0.7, 6.07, 5.87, 5.95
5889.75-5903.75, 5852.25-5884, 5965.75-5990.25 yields 2.1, 6.23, 5.95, 6.15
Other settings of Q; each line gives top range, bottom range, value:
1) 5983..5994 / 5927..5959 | 0.92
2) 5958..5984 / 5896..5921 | 1.08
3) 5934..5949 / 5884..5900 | 1.13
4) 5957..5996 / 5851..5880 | 0.96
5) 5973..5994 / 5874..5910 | 1.01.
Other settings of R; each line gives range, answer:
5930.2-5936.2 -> 6.16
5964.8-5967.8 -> 6.6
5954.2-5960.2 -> 6.05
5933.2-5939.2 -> 6.08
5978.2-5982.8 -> 6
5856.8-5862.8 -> 5.93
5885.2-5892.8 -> 5.43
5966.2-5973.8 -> 6.05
